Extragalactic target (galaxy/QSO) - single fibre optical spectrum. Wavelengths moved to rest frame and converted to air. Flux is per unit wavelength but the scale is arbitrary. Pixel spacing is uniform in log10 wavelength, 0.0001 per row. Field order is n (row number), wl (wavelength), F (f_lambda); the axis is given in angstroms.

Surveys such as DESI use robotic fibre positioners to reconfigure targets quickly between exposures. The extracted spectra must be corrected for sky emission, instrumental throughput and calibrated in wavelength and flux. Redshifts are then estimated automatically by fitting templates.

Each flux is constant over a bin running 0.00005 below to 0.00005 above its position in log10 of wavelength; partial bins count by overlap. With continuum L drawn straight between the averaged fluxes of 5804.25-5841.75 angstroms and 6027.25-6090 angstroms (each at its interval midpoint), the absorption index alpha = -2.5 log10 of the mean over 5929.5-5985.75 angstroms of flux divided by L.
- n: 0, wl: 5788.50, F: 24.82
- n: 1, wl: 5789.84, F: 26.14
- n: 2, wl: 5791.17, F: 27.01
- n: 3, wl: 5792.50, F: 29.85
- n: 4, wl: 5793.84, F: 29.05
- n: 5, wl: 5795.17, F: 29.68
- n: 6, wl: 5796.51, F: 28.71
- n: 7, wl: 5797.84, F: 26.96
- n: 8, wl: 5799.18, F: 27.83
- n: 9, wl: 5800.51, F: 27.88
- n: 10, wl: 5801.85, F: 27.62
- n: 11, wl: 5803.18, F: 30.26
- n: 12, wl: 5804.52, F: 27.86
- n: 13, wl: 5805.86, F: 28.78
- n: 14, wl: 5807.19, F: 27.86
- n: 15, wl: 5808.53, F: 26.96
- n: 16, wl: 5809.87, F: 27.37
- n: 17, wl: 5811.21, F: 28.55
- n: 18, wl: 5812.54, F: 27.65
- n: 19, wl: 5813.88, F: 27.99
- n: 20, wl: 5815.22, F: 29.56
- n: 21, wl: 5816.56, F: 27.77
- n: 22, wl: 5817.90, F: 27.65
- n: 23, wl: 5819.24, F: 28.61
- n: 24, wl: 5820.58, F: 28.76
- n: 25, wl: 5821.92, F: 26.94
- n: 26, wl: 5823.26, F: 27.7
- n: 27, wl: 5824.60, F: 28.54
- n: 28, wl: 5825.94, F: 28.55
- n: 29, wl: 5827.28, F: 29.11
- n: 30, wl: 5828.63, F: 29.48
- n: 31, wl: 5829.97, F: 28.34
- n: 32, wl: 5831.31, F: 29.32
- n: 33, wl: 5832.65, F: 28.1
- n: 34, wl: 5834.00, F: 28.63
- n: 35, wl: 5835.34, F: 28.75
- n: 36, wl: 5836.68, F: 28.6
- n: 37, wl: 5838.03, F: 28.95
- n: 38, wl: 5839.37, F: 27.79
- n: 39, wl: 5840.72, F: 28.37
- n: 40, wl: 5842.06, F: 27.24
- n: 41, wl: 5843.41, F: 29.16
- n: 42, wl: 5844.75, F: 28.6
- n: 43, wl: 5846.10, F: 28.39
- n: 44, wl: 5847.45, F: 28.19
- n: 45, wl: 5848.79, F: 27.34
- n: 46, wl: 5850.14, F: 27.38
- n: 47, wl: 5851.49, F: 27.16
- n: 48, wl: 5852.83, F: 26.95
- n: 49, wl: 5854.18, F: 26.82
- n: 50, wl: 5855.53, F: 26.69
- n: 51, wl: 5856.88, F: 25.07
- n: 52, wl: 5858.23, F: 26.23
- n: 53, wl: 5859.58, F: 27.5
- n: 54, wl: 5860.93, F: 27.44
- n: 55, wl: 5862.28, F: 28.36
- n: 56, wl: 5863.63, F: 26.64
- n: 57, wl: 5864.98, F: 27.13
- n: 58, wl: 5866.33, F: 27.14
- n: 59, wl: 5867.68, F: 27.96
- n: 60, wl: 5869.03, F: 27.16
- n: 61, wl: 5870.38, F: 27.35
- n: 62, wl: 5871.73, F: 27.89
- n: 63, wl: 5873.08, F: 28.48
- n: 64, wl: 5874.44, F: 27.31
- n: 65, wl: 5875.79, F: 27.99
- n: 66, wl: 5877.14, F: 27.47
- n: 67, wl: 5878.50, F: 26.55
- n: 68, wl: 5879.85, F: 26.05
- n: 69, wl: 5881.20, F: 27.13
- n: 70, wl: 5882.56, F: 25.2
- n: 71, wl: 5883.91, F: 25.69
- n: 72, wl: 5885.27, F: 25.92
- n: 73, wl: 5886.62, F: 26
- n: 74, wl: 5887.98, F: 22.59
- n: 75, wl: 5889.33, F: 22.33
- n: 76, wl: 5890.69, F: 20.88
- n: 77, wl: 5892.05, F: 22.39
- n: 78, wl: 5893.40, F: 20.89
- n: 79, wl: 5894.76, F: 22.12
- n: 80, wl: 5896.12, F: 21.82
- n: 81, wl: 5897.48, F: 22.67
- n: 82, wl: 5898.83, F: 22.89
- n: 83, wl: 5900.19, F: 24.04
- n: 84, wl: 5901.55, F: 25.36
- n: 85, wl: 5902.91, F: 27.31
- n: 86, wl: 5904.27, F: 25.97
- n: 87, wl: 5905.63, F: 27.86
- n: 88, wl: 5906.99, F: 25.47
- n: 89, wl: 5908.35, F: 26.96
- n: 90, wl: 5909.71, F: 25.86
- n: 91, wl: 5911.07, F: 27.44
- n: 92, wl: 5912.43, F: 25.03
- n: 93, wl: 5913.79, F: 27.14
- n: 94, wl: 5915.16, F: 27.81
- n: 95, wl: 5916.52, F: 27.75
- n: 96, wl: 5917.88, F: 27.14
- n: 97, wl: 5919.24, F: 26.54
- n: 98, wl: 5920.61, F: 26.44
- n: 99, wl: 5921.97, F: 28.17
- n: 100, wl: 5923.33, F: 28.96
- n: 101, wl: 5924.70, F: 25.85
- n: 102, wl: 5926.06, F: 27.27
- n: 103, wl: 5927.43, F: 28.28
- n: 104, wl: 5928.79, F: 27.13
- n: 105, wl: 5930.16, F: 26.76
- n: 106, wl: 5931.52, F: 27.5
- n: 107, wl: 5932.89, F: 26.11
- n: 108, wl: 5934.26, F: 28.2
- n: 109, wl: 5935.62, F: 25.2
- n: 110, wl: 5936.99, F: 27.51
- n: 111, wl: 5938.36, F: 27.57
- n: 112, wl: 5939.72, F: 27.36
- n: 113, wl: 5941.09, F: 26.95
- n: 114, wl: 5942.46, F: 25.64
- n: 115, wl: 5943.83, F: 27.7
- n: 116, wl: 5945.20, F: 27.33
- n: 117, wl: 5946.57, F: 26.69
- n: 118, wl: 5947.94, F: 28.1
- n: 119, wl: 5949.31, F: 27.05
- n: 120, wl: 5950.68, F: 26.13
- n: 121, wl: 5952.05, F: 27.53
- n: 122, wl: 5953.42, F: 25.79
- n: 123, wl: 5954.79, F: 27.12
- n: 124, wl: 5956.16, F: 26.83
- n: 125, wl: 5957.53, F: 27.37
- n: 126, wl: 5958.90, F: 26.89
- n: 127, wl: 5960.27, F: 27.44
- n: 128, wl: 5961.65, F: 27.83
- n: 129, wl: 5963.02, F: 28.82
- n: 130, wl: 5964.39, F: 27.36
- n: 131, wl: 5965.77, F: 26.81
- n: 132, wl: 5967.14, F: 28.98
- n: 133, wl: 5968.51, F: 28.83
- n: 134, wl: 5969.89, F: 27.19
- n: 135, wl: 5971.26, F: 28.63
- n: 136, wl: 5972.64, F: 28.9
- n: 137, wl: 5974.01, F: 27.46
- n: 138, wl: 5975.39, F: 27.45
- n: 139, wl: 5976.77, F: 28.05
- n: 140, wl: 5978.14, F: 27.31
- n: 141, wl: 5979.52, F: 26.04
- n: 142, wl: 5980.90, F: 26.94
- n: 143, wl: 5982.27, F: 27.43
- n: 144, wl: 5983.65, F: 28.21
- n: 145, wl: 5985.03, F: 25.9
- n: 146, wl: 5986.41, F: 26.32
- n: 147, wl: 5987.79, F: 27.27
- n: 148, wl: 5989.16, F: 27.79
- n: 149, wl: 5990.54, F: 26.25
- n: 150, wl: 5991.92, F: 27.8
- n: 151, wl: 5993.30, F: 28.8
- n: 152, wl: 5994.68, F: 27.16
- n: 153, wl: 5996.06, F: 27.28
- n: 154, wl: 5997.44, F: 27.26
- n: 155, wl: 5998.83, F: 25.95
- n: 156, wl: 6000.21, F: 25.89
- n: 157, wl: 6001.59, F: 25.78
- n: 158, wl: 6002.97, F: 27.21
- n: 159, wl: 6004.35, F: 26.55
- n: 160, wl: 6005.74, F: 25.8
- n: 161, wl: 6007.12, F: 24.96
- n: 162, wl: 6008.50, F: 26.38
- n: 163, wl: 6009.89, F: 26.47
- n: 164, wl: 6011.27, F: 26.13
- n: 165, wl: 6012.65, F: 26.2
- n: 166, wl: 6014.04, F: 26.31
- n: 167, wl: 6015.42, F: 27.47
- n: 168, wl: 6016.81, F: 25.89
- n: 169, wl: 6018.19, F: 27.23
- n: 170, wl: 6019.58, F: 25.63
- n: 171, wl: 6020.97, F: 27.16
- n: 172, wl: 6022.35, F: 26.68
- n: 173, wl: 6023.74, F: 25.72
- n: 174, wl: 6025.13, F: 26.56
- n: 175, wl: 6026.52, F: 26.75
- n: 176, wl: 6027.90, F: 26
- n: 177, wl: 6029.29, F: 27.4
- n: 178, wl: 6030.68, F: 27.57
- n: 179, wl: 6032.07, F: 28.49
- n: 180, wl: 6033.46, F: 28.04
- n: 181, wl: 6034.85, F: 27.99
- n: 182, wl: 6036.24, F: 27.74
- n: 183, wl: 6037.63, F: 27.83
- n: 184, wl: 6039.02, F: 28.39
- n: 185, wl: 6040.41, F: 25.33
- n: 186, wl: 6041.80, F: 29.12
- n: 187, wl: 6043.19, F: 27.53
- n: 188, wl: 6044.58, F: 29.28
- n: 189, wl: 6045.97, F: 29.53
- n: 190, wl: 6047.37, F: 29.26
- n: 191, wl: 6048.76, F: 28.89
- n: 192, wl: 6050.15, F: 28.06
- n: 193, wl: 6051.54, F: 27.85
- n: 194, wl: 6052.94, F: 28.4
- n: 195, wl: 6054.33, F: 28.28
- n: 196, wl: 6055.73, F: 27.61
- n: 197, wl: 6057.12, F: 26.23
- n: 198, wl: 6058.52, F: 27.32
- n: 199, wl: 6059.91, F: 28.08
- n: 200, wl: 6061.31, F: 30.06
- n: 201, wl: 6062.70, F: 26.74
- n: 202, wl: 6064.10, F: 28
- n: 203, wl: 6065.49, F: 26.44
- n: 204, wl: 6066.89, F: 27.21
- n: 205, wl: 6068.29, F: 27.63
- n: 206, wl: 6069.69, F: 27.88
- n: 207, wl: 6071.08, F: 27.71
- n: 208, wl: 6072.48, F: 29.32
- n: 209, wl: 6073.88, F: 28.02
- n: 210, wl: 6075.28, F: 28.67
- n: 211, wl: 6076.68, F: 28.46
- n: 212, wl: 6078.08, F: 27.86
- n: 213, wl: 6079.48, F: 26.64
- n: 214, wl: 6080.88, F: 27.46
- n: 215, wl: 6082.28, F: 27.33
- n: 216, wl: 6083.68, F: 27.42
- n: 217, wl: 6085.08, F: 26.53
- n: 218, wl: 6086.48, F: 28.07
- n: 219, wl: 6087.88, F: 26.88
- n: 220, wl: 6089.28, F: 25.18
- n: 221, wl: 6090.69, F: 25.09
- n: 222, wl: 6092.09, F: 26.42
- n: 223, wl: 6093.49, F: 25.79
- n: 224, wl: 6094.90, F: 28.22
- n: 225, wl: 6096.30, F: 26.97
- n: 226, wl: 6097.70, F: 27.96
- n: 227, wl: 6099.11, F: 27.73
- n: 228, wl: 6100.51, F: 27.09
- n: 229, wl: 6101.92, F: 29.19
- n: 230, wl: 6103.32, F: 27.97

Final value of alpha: 0.03 mag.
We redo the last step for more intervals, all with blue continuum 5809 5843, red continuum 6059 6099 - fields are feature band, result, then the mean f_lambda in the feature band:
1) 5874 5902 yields 0.15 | 24.4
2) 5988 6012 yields 0.04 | 26.7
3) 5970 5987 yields 0.02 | 27.4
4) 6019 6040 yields 0.02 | 27.2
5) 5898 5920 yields 0.07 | 26.3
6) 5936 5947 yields 0.03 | 27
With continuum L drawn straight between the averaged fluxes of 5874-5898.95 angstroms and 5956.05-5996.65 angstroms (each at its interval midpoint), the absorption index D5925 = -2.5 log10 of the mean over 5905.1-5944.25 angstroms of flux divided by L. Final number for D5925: -0.05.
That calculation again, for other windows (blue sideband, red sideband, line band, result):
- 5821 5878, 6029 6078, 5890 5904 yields 0.20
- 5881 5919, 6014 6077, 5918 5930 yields -0.08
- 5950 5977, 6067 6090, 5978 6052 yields 0.02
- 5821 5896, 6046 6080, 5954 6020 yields 0.02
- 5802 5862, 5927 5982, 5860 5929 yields 0.06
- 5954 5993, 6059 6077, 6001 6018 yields 0.06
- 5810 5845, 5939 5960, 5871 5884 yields 0.03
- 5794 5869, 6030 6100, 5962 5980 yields 0.00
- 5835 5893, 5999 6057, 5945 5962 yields 0.00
